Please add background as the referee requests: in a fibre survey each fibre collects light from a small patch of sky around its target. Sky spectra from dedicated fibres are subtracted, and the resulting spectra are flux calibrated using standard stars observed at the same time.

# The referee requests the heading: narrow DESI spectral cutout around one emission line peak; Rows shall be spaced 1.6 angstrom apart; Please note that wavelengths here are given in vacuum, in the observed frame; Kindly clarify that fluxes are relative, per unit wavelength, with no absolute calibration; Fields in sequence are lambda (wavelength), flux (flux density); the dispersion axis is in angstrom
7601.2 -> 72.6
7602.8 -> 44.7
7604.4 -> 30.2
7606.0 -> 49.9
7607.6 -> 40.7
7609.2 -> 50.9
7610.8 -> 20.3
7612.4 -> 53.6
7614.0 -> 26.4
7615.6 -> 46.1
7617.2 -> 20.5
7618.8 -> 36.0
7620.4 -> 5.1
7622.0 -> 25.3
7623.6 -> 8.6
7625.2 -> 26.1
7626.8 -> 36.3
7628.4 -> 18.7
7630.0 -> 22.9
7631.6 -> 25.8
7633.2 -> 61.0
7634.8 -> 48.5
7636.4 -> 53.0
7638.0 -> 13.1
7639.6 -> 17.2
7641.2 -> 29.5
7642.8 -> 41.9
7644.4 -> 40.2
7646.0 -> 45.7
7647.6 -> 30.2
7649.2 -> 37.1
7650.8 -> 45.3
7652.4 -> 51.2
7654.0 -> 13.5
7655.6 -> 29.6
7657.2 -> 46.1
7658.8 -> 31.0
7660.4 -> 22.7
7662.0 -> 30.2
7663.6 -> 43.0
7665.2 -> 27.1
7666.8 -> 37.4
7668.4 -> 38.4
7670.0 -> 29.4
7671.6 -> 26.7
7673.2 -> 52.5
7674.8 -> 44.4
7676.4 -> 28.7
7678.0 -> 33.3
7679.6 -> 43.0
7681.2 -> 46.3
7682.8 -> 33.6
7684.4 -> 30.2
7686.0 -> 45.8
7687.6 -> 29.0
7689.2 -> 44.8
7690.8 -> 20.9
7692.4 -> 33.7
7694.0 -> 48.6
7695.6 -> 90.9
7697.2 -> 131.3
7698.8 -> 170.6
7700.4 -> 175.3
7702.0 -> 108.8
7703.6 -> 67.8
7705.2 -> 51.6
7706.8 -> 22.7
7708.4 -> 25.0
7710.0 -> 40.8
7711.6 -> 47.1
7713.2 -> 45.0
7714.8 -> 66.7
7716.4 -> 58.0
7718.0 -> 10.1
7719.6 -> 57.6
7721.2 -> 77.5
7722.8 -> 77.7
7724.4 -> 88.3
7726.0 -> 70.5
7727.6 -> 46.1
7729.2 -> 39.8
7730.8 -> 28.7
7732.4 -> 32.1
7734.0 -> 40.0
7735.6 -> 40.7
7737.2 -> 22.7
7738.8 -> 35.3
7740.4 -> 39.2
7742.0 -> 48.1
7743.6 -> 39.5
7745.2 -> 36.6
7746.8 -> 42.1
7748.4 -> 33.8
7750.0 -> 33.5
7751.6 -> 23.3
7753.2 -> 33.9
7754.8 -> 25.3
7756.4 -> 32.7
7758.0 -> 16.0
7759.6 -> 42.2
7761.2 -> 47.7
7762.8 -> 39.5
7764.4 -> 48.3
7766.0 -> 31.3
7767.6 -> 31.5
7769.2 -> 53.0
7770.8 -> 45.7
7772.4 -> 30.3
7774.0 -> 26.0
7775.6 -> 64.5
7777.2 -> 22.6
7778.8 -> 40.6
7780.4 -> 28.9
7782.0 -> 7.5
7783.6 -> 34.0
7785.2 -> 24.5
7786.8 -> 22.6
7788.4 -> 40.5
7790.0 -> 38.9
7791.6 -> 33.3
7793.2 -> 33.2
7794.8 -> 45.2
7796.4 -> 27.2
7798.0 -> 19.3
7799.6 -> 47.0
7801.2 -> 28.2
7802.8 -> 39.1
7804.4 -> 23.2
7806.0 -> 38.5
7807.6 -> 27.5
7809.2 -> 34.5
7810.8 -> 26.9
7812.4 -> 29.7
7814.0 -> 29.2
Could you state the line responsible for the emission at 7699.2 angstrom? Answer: H-alpha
